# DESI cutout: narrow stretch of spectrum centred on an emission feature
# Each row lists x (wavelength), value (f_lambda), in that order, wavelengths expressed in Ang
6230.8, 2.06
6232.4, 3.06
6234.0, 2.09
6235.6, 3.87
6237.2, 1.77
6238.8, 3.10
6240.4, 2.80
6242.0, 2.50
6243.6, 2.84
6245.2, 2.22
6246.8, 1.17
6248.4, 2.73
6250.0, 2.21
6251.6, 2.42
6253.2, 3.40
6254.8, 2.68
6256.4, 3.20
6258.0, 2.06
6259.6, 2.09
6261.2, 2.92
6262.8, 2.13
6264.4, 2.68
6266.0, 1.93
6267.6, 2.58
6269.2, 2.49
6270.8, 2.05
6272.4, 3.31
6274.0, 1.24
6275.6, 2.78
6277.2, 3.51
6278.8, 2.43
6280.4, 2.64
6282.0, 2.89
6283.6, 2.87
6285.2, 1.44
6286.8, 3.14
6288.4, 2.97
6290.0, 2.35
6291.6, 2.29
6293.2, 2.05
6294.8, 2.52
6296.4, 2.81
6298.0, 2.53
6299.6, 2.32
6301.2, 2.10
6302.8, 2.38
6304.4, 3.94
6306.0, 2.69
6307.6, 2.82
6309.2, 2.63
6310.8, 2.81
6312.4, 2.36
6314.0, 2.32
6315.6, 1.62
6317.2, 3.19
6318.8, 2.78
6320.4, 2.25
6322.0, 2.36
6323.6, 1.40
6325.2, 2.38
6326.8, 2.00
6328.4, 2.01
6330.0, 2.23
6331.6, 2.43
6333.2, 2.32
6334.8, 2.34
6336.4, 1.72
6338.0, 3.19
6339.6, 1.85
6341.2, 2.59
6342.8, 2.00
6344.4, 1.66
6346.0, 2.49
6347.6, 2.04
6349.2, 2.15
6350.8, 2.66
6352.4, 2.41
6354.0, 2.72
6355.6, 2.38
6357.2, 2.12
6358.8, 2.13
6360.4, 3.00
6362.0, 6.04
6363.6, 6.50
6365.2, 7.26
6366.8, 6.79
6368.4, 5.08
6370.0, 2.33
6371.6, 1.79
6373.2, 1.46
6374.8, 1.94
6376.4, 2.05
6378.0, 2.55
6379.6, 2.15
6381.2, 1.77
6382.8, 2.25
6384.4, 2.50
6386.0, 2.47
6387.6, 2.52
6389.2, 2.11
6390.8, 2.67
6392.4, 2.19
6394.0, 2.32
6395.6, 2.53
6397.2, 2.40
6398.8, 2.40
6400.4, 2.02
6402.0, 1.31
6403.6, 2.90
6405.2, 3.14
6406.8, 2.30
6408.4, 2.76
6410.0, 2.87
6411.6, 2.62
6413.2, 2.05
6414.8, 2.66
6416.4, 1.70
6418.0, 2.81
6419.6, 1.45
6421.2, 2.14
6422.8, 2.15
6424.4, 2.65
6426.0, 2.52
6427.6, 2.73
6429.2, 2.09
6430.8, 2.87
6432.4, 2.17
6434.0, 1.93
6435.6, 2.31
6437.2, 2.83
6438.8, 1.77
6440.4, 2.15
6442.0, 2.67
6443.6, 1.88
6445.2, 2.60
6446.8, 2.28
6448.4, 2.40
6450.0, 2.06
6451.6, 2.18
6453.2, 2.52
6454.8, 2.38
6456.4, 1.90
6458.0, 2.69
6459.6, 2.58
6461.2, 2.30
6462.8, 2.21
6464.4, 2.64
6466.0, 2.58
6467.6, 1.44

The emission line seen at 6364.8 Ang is H-beta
